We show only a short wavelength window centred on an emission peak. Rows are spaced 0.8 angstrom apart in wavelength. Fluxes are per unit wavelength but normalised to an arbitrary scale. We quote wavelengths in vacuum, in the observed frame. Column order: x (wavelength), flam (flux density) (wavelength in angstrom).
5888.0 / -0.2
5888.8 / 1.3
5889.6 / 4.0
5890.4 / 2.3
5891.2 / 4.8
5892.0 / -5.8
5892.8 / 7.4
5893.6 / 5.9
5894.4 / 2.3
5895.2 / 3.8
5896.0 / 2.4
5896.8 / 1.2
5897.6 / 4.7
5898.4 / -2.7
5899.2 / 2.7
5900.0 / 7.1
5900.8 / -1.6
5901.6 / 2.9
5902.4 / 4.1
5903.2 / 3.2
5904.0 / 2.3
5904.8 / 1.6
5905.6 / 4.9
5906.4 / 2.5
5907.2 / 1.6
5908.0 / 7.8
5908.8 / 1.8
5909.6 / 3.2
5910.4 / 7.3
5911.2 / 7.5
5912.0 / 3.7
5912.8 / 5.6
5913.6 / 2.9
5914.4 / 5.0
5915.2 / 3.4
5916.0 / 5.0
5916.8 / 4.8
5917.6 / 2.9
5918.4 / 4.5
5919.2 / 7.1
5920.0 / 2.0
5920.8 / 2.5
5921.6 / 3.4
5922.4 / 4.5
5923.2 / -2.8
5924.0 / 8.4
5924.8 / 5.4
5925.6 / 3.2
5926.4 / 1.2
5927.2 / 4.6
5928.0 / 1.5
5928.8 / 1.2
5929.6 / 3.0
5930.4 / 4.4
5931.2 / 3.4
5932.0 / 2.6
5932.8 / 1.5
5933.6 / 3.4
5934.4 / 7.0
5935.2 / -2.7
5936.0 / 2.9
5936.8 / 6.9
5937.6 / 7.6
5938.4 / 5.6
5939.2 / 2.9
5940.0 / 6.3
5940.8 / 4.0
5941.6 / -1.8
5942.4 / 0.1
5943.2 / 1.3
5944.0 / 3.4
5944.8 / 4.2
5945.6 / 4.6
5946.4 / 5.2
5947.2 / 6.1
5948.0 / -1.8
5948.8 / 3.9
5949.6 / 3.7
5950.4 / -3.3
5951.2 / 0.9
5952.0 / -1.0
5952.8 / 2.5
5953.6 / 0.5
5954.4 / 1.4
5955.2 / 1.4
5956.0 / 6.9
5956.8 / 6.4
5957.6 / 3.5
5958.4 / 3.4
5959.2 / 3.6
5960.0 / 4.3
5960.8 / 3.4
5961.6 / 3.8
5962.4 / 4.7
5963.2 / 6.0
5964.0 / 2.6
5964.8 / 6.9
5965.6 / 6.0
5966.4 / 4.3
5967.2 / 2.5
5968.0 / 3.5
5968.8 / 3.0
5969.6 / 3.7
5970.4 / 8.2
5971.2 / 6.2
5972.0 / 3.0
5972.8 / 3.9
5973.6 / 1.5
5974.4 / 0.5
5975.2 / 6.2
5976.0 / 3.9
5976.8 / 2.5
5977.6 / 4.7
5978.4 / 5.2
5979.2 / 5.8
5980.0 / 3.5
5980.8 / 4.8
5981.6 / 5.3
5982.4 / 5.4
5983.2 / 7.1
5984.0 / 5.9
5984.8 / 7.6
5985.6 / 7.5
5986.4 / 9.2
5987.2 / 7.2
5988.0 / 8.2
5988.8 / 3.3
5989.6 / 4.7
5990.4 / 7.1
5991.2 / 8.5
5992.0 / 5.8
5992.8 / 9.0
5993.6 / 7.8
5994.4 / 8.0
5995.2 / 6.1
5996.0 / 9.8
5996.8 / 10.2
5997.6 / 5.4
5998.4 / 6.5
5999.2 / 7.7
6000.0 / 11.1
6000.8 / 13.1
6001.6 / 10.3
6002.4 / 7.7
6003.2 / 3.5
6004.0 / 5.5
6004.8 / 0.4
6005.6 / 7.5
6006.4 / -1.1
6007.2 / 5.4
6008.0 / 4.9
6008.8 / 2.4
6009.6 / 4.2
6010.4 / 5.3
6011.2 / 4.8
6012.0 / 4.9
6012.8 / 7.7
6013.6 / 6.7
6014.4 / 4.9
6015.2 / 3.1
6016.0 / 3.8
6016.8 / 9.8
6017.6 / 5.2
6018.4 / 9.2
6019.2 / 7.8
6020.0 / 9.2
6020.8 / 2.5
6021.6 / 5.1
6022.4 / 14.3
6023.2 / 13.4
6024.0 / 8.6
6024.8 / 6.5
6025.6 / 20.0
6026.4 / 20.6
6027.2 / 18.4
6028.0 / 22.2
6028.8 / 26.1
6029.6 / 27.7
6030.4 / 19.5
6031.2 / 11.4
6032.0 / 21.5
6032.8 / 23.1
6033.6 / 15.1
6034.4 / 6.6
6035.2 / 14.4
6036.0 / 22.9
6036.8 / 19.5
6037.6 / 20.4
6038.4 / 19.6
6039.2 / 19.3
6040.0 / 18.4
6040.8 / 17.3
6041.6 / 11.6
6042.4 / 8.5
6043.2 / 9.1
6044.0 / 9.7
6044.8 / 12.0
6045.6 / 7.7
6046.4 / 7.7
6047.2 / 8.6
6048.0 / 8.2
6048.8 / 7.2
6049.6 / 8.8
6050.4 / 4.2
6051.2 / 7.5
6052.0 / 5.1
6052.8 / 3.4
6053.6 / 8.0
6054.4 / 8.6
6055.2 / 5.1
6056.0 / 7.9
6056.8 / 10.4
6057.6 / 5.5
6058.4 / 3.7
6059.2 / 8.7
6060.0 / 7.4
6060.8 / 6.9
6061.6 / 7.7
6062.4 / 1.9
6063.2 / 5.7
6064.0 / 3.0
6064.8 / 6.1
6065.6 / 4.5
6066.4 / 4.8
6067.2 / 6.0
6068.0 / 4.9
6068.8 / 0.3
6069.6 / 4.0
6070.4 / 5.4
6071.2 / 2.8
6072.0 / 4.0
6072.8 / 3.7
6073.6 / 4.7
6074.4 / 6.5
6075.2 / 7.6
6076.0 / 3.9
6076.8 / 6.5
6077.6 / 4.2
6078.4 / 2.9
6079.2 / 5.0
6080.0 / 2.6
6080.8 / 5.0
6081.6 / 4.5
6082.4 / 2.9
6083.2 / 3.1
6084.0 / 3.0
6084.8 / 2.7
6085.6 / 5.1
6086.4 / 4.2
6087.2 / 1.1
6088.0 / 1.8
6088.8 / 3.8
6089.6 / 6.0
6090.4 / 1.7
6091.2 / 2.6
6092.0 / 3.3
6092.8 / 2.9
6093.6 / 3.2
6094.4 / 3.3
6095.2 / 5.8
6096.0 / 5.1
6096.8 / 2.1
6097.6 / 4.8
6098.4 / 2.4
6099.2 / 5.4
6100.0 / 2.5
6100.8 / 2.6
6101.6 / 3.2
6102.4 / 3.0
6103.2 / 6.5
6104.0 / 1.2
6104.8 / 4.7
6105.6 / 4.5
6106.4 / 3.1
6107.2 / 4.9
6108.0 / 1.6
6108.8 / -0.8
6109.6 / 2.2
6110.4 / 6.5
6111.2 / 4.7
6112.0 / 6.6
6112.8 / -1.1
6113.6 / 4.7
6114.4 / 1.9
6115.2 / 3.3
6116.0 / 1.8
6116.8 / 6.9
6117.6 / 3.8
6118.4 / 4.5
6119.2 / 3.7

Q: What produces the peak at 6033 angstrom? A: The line C IV 1549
